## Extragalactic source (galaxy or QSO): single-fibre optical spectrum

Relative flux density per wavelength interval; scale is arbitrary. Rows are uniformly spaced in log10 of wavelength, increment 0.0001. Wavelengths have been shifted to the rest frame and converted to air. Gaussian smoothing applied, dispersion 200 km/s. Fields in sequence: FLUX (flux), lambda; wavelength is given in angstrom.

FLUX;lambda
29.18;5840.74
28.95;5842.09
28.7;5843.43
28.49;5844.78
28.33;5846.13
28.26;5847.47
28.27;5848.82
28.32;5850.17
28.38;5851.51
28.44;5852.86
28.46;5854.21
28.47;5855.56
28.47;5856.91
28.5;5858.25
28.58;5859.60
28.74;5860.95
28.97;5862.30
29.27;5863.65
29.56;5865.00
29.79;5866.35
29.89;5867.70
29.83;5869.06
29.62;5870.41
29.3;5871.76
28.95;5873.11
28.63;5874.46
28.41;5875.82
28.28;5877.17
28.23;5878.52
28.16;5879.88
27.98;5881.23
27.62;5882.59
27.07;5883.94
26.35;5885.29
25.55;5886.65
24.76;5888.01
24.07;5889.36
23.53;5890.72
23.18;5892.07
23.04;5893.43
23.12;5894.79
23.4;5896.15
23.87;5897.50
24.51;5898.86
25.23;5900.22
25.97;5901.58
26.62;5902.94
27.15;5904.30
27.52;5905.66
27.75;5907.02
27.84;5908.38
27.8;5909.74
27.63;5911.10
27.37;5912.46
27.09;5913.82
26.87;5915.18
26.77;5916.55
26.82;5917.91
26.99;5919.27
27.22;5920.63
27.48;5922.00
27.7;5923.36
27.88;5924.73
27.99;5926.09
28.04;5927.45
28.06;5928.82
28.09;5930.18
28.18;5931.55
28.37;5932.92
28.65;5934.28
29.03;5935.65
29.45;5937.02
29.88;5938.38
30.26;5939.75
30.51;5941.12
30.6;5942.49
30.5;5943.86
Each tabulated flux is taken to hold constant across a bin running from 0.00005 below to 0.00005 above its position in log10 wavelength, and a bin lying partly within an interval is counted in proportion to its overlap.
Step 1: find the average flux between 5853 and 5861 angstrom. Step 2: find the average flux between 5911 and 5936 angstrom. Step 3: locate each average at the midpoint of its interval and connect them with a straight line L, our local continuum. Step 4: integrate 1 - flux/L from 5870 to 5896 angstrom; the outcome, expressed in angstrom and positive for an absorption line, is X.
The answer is 1.5 angstrom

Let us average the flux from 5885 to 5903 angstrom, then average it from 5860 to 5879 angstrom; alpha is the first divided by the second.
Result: 0.84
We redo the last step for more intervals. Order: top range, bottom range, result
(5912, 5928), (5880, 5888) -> 1.02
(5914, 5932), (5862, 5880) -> 0.95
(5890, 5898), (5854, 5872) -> 0.80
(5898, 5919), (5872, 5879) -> 0.94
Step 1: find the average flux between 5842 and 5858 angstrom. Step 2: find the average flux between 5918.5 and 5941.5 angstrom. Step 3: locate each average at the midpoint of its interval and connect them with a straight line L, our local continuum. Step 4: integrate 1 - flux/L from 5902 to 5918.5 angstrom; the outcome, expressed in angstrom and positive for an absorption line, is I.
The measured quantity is 0.7 angstrom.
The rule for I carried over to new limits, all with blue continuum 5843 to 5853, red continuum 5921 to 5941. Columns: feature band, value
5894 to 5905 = 1.35 angstrom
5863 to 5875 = -0.43 angstrom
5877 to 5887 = 0.36 angstrom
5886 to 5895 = 1.43 angstrom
